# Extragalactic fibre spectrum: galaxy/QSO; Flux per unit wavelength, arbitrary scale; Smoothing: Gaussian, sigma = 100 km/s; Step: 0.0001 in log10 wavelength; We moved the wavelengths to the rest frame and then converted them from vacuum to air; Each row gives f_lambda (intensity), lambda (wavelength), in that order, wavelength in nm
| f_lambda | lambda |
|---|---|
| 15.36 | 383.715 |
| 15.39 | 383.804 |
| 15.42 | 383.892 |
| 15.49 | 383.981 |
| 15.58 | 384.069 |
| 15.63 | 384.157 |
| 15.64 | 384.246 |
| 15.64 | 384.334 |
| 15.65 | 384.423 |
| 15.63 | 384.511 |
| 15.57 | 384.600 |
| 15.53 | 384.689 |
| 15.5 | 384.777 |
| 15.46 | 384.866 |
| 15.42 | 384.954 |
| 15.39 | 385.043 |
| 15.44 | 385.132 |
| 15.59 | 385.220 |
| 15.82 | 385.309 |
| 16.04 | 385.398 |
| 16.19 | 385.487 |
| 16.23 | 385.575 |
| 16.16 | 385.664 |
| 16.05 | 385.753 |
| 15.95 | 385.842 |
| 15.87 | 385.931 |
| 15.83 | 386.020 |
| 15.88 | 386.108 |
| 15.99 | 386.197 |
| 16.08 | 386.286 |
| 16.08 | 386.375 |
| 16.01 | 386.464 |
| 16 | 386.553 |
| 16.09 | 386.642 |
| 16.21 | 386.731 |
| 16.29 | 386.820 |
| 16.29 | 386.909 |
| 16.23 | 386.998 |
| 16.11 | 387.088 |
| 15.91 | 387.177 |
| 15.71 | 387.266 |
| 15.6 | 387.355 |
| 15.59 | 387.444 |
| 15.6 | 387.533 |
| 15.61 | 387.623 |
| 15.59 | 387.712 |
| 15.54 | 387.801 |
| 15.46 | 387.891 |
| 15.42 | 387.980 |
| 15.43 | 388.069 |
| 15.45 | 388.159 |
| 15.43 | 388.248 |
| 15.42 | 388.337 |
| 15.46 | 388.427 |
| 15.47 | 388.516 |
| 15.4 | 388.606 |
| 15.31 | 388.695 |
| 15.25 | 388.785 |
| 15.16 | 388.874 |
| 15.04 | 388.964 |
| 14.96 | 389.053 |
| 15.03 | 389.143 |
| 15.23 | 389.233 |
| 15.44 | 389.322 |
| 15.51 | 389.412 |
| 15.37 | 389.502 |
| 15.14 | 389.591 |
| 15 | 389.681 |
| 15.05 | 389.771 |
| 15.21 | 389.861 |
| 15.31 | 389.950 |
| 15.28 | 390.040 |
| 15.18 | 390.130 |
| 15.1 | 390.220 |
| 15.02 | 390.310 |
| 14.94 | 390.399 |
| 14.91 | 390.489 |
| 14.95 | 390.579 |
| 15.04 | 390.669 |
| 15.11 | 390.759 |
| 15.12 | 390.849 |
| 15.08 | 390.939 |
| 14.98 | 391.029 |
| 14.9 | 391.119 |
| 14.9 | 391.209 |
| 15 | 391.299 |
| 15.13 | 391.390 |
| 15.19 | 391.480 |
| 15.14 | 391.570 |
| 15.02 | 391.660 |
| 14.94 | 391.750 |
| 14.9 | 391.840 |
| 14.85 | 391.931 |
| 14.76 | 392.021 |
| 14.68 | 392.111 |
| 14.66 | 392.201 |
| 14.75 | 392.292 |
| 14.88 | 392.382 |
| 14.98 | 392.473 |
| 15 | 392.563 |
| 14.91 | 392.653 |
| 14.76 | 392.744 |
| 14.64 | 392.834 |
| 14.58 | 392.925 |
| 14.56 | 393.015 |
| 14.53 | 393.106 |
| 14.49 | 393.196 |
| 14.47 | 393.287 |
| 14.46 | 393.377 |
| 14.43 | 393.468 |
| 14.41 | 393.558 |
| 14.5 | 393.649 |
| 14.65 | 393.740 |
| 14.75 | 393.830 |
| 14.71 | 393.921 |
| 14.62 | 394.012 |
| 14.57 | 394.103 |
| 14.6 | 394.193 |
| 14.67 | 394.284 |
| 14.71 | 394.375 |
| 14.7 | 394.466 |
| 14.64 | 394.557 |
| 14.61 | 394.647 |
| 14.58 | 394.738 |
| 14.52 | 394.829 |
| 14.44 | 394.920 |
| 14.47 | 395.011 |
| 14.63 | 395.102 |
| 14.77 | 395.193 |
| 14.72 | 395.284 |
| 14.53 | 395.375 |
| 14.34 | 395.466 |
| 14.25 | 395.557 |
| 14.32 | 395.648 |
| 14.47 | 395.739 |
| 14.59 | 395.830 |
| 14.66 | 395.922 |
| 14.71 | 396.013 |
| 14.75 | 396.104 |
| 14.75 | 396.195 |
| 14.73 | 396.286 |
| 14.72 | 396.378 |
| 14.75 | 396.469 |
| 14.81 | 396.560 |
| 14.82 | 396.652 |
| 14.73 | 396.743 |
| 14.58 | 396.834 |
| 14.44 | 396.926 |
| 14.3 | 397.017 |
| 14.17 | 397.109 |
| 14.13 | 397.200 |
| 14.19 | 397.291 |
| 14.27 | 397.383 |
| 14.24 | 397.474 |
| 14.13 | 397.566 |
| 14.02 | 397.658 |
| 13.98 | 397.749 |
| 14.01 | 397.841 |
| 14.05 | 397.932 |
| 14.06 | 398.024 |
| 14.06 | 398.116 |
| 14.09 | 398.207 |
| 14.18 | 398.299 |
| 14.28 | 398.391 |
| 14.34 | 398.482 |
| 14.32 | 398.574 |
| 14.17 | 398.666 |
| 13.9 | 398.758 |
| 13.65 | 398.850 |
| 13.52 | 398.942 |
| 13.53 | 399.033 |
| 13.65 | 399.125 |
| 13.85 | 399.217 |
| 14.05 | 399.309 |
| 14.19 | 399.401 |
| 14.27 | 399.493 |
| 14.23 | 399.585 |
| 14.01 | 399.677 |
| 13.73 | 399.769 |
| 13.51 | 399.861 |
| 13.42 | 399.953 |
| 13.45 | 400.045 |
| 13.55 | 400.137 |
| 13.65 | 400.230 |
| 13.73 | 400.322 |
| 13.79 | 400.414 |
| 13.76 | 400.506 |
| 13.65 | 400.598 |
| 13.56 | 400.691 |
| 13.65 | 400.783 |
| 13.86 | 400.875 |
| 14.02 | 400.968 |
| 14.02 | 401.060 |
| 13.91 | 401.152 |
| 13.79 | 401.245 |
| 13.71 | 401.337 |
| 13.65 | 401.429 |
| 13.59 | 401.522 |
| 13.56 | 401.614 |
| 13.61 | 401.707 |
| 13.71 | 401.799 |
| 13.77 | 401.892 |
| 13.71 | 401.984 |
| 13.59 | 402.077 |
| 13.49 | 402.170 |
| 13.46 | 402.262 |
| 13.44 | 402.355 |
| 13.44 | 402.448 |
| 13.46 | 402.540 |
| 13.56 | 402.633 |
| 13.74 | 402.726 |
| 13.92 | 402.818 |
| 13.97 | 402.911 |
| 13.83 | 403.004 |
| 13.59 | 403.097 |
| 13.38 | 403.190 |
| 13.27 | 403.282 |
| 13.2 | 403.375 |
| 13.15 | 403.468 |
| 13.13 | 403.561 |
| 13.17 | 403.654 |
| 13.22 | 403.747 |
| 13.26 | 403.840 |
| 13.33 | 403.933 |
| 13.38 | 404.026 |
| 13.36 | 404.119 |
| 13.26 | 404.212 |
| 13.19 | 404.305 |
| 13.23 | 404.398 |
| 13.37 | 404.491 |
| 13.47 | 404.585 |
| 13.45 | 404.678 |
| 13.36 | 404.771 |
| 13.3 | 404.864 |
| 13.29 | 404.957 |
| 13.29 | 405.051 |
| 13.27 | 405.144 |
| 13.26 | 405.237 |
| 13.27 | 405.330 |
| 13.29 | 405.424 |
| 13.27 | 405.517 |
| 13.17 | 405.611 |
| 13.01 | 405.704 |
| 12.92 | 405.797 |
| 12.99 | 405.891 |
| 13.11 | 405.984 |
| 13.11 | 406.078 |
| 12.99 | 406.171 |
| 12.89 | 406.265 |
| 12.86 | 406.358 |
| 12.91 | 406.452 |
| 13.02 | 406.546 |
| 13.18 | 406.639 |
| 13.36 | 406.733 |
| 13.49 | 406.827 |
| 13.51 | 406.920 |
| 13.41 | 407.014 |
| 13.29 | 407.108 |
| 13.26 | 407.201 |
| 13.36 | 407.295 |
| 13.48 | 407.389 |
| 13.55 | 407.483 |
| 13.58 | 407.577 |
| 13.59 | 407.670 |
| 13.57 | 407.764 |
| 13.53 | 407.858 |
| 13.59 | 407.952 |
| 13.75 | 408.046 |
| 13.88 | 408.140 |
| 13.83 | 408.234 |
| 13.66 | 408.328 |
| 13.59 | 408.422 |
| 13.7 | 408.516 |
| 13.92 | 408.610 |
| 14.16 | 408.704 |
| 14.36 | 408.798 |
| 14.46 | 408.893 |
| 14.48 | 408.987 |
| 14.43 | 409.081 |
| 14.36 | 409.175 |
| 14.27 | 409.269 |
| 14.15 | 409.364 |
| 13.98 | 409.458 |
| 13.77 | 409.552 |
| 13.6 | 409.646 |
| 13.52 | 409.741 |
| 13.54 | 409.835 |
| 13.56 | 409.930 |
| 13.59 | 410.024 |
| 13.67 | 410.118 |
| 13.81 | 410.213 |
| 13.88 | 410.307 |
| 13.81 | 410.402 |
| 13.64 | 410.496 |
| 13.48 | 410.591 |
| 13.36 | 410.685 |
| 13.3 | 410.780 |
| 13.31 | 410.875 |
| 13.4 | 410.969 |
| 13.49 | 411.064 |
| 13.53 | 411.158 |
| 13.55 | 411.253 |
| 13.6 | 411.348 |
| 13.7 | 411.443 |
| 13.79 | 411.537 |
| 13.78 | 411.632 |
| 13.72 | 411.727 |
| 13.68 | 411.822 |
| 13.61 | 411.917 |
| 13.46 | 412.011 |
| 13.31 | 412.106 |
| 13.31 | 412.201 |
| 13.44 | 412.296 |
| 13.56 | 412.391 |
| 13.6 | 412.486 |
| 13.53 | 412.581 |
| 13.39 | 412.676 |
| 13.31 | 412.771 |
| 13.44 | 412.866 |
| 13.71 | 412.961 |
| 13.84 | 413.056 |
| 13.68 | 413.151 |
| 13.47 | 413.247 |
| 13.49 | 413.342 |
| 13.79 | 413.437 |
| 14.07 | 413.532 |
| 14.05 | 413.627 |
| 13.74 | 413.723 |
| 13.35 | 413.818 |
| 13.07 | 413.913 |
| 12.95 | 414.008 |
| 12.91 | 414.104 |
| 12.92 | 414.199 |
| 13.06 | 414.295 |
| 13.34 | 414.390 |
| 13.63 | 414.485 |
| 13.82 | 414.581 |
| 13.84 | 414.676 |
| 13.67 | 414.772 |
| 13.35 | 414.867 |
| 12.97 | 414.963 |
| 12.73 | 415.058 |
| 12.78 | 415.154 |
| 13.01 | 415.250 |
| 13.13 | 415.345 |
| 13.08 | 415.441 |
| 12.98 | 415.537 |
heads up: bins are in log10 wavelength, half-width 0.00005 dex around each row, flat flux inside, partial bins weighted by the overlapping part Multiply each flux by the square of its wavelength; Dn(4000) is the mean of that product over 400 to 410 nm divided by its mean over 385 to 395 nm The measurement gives 0.96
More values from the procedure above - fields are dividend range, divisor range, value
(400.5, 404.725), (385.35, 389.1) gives 0.93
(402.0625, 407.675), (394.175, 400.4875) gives 0.97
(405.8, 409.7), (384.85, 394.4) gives 0.98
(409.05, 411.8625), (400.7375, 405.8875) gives 1.05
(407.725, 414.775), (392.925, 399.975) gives 1.02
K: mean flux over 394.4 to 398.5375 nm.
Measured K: 14.4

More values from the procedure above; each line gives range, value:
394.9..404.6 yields 13.9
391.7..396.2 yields 14.6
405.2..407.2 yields 13.2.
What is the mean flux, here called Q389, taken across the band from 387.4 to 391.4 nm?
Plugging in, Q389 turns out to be 15.2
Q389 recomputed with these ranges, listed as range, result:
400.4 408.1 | 13.4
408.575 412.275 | 13.7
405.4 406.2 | 13.1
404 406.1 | 13.2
